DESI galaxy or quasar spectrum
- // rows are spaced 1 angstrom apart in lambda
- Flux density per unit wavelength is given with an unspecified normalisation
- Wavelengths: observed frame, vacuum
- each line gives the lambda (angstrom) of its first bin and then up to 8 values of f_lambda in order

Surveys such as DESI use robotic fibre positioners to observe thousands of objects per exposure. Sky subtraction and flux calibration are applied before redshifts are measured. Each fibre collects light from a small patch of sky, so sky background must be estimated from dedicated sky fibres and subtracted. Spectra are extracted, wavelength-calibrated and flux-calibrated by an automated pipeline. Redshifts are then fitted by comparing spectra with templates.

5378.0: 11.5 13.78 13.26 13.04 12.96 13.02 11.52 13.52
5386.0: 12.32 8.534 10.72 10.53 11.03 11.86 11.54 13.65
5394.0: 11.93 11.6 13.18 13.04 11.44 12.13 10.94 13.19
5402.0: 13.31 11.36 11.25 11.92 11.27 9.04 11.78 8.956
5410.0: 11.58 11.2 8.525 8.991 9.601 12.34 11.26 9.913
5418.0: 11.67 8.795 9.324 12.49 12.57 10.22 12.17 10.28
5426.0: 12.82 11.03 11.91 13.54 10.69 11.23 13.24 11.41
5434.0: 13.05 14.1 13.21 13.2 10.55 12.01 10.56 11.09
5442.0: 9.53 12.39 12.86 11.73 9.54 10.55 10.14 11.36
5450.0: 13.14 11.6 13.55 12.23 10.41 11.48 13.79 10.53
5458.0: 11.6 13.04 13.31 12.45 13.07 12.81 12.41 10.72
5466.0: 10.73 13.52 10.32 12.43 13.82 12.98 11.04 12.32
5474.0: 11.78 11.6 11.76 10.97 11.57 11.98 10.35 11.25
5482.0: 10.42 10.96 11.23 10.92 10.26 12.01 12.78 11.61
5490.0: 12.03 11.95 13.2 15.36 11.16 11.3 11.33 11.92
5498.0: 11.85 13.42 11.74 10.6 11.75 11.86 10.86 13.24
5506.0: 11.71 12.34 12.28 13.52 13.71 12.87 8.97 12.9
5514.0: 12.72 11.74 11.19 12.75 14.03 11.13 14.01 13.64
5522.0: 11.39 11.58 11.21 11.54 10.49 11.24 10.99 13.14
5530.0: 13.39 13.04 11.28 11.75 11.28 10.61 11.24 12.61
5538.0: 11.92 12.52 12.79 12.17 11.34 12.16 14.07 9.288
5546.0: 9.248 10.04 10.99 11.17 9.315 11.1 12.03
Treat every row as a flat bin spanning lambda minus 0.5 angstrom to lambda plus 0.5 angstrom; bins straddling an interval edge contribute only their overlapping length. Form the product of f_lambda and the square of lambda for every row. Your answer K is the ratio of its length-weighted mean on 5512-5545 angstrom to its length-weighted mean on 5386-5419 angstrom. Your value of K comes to 1.1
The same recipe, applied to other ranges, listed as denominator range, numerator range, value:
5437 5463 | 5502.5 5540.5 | 1.06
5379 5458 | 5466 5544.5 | 1.07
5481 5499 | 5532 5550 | 0.98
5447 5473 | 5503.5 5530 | 1.03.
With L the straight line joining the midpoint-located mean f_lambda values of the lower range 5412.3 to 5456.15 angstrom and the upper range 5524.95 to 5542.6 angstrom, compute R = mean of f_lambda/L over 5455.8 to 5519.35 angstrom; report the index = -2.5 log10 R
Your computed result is -0.03 mag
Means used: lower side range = 11.5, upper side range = 11.9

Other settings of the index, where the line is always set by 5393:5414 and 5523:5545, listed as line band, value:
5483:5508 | -0.02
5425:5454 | -0.03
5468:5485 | 0.00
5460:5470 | -0.06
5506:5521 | -0.06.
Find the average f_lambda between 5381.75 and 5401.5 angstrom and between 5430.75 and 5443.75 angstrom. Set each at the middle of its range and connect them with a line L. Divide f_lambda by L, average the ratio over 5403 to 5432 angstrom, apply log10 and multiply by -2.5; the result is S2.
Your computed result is 0.09 mag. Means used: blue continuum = 11.9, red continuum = 12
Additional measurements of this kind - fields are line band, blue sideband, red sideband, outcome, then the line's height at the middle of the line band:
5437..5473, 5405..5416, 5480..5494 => -0.06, 11.2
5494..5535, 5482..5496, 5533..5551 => -0.04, 11.6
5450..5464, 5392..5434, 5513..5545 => -0.06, 11.7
